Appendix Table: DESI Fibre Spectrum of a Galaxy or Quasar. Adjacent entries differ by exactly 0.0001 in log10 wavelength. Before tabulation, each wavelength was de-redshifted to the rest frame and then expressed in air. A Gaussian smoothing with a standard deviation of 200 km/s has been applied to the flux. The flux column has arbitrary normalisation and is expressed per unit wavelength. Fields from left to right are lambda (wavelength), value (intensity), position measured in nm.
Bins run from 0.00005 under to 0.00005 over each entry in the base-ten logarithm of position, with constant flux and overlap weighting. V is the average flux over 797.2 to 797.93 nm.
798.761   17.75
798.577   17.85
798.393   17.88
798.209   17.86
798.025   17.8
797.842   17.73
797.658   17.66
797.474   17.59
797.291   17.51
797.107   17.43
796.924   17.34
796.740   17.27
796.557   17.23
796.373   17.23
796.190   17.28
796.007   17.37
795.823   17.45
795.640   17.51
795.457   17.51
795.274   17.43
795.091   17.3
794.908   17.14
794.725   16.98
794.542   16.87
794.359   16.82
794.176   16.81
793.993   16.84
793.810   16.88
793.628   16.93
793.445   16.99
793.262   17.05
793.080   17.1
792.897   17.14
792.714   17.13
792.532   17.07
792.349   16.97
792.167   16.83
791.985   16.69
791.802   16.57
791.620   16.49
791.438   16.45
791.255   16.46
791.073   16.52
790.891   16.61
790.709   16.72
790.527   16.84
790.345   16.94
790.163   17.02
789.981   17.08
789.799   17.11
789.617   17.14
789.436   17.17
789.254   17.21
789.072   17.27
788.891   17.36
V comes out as 17.6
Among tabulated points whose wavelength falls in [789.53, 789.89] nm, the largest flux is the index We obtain 17.14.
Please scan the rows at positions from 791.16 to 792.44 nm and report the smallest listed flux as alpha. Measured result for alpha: 16.45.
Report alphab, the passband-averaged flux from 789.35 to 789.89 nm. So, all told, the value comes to 17.2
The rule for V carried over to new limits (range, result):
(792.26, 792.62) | 17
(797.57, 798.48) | 17.8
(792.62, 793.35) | 17.1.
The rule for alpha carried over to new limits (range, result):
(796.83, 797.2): 17.34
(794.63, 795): 16.98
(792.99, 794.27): 16.81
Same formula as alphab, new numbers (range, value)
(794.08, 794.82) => 16.9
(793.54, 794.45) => 16.9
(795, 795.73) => 17.4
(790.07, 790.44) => 17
